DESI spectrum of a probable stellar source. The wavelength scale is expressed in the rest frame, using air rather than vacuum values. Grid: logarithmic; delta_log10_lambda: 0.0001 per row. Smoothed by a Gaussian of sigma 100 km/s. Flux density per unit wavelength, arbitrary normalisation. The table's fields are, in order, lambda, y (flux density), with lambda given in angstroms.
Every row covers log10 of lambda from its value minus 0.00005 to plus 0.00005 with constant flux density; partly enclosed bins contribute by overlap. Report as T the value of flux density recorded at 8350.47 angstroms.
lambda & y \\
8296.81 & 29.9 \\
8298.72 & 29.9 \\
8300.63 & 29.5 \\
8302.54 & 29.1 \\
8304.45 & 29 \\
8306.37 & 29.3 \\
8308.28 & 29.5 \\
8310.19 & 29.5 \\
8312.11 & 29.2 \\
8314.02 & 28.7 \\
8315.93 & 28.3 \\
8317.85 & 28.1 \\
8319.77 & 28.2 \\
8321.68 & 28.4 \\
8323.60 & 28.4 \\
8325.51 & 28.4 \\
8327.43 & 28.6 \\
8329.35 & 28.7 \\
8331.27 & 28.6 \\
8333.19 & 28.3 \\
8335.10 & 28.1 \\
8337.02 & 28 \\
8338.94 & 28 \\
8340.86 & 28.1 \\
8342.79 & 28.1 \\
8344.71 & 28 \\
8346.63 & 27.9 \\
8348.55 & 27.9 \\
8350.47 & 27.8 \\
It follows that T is 27.8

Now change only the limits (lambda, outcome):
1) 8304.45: 29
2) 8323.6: 28.4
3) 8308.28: 29.5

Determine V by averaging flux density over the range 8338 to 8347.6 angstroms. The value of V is 28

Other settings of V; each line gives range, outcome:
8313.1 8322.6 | 28.3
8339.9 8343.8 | 28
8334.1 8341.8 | 28.1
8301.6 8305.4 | 29.1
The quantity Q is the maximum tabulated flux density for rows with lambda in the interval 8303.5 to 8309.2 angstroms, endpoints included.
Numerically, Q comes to 29.5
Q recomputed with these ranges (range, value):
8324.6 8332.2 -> 28.7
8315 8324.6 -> 28.4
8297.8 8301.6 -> 29.9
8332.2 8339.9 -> 28.3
